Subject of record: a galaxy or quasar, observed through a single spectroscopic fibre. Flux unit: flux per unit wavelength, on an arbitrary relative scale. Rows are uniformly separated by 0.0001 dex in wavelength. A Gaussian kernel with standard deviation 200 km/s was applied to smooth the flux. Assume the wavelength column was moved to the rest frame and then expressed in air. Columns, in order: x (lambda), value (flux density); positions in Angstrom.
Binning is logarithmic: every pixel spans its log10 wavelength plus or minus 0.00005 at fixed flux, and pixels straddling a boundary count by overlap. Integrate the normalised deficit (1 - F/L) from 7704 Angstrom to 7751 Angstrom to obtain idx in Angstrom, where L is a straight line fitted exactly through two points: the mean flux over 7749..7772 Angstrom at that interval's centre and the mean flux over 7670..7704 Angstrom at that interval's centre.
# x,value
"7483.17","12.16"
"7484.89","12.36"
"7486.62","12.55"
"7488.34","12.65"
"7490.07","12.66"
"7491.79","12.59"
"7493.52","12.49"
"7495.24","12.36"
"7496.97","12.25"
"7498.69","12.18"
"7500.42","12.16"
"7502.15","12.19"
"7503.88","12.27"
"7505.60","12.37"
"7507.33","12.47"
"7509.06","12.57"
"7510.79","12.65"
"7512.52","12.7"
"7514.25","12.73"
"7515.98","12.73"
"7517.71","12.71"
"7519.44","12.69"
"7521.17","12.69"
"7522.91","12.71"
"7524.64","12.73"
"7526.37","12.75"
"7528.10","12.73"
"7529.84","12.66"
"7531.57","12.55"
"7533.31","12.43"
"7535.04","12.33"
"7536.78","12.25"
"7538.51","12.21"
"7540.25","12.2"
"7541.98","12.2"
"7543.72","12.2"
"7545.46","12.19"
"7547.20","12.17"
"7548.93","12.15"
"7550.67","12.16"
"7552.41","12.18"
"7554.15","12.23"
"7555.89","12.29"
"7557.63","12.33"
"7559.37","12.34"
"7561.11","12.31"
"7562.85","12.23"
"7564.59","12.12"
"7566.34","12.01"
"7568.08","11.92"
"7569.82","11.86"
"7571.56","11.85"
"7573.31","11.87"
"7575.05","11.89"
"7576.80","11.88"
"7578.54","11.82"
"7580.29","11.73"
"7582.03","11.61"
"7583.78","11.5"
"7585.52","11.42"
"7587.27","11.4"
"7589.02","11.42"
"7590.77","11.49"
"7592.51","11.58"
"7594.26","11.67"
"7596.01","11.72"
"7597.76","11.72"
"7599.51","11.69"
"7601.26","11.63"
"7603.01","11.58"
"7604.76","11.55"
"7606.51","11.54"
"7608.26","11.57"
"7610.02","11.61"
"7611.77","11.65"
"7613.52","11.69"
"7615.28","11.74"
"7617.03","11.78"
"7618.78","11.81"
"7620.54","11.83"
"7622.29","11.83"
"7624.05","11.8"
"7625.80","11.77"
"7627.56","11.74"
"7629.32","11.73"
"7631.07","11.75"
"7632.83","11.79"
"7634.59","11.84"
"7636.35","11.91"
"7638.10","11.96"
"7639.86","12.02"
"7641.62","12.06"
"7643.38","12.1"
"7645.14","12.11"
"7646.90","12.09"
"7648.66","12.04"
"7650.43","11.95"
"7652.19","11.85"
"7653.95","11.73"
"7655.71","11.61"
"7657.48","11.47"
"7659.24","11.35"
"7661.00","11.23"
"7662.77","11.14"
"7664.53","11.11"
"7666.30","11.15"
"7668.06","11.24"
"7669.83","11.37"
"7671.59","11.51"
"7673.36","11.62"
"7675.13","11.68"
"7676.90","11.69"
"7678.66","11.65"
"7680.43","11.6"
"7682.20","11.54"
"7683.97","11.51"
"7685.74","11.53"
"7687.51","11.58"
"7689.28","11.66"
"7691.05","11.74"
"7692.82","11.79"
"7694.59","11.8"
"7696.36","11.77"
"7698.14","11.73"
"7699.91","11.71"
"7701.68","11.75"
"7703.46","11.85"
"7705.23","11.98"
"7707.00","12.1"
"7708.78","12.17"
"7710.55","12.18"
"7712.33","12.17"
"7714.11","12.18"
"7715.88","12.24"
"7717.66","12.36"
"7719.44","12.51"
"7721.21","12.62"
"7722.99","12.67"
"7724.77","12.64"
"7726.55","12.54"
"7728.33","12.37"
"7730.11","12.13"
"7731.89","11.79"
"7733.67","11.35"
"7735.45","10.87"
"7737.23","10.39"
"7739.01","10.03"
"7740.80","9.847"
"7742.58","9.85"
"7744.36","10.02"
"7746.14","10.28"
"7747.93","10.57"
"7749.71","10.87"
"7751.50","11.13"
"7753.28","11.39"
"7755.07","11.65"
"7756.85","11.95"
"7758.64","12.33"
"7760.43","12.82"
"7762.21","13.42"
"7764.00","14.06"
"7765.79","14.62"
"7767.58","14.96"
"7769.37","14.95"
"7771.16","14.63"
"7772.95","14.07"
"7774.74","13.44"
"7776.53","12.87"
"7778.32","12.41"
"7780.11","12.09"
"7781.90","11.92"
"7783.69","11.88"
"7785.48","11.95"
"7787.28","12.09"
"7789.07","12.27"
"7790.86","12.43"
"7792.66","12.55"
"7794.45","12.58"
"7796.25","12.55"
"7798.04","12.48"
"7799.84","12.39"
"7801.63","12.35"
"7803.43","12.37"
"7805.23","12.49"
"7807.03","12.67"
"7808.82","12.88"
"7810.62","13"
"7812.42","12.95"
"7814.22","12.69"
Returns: 3.1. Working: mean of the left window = 11.7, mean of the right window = 13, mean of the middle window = 11.6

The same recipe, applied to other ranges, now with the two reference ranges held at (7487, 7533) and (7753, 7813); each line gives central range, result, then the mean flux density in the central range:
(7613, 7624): 0.8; 11.8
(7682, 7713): 2.2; 11.8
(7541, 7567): 0.8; 12.2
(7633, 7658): 1.5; 11.9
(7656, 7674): 2.0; 11.3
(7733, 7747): 2.7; 10.3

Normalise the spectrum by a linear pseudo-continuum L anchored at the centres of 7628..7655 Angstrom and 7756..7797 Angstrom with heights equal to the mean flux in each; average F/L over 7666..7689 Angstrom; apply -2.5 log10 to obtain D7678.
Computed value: 0.06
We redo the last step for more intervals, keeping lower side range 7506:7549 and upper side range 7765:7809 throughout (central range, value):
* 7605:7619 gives 0.09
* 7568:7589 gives 0.08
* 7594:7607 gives 0.09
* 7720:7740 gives 0.09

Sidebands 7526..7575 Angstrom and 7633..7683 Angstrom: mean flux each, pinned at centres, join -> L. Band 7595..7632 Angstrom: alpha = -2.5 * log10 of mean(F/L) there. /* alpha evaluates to 0.02 mag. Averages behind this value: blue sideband 12.2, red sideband 11.7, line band 11.7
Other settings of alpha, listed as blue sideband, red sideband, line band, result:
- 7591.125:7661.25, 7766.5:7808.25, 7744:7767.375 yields 0.048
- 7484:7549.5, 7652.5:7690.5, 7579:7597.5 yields 0.041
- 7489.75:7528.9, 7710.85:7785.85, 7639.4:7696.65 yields 0.059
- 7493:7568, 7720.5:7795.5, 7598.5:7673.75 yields 0.054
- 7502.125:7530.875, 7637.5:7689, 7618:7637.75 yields 0.006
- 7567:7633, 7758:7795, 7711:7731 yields 0.021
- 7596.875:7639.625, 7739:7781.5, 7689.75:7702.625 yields 0.027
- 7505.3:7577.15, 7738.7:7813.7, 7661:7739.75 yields 0.054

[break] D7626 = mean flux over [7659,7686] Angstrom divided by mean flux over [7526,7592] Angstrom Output 0.95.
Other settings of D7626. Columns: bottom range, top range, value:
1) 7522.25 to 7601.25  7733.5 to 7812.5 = 1.02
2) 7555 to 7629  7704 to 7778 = 1.03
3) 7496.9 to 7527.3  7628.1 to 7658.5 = 0.95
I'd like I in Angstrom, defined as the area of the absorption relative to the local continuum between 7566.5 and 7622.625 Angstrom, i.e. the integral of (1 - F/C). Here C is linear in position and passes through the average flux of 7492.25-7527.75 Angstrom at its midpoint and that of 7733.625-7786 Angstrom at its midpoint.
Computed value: 3.2 Angstrom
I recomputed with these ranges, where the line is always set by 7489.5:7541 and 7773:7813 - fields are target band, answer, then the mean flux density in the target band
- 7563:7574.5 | 0.5 Angstrom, 12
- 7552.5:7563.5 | 0.2 Angstrom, 12.3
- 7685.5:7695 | 0.6 Angstrom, 11.7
